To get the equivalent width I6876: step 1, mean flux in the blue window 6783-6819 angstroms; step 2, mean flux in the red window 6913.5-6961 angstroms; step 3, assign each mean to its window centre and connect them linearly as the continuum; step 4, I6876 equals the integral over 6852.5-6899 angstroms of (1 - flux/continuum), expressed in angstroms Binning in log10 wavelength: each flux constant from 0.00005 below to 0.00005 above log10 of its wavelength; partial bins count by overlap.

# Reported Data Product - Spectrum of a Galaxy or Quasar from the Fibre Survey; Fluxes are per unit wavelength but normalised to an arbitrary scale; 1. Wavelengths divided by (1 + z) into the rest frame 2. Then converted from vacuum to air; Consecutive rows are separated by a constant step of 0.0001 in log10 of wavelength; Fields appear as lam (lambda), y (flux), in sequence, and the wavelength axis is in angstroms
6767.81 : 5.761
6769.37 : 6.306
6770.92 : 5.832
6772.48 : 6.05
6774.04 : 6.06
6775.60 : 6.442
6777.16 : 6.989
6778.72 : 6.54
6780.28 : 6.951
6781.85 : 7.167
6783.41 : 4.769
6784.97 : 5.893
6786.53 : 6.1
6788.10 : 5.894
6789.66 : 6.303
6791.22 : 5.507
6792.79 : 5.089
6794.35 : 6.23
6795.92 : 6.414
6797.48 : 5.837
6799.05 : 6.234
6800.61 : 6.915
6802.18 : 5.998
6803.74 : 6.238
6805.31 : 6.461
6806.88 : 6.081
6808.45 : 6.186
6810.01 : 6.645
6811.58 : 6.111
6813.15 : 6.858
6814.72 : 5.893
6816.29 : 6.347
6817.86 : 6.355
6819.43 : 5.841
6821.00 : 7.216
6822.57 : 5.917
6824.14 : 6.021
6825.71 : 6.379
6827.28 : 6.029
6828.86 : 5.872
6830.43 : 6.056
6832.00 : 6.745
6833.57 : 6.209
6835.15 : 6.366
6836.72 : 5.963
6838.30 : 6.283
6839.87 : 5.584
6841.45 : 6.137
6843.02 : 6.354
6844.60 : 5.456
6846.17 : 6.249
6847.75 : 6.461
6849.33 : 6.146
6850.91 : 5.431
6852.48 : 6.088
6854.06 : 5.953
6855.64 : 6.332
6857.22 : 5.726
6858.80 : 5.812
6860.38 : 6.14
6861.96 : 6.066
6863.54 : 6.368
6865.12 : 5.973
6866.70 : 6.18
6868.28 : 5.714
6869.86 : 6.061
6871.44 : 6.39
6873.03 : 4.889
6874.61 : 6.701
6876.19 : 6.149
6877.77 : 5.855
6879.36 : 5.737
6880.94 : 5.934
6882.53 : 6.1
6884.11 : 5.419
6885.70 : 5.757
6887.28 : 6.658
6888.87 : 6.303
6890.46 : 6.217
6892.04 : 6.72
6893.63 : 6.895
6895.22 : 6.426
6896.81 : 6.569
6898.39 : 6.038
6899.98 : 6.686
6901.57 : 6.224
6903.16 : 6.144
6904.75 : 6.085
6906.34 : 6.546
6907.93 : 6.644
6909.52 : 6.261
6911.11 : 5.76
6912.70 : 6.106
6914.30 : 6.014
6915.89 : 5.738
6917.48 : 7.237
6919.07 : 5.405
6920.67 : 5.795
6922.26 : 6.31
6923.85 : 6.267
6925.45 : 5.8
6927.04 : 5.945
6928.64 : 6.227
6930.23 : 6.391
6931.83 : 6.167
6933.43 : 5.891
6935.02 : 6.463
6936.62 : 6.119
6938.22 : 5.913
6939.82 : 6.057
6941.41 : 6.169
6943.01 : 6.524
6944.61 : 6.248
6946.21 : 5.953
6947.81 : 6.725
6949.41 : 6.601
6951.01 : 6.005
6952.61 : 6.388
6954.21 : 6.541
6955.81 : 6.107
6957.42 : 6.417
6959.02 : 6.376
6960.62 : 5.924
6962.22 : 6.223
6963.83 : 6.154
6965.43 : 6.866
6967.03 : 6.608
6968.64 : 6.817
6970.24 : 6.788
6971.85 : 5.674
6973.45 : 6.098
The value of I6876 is 0.4 angstroms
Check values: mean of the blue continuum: 6.11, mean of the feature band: 6.11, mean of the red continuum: 6.19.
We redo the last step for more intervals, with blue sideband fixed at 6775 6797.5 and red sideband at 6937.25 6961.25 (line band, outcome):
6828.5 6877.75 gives 1.10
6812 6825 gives -0.27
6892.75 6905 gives -0.33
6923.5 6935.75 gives 0.22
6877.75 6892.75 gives 0.34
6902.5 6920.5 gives 0.21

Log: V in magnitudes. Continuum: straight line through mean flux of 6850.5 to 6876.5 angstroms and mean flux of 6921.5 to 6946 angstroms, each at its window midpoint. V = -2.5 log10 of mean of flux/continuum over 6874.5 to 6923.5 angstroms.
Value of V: -0.02 mag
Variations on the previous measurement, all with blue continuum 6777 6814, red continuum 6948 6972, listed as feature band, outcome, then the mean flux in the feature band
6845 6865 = 0.04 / 6.05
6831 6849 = 0.02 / 6.16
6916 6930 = 0.04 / 6.12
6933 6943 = 0.04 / 6.15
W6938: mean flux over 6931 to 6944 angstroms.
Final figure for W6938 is 6.16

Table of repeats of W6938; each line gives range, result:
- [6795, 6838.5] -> 6.27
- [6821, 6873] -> 6.08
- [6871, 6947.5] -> 6.17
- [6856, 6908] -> 6.15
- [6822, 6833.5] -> 6.16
